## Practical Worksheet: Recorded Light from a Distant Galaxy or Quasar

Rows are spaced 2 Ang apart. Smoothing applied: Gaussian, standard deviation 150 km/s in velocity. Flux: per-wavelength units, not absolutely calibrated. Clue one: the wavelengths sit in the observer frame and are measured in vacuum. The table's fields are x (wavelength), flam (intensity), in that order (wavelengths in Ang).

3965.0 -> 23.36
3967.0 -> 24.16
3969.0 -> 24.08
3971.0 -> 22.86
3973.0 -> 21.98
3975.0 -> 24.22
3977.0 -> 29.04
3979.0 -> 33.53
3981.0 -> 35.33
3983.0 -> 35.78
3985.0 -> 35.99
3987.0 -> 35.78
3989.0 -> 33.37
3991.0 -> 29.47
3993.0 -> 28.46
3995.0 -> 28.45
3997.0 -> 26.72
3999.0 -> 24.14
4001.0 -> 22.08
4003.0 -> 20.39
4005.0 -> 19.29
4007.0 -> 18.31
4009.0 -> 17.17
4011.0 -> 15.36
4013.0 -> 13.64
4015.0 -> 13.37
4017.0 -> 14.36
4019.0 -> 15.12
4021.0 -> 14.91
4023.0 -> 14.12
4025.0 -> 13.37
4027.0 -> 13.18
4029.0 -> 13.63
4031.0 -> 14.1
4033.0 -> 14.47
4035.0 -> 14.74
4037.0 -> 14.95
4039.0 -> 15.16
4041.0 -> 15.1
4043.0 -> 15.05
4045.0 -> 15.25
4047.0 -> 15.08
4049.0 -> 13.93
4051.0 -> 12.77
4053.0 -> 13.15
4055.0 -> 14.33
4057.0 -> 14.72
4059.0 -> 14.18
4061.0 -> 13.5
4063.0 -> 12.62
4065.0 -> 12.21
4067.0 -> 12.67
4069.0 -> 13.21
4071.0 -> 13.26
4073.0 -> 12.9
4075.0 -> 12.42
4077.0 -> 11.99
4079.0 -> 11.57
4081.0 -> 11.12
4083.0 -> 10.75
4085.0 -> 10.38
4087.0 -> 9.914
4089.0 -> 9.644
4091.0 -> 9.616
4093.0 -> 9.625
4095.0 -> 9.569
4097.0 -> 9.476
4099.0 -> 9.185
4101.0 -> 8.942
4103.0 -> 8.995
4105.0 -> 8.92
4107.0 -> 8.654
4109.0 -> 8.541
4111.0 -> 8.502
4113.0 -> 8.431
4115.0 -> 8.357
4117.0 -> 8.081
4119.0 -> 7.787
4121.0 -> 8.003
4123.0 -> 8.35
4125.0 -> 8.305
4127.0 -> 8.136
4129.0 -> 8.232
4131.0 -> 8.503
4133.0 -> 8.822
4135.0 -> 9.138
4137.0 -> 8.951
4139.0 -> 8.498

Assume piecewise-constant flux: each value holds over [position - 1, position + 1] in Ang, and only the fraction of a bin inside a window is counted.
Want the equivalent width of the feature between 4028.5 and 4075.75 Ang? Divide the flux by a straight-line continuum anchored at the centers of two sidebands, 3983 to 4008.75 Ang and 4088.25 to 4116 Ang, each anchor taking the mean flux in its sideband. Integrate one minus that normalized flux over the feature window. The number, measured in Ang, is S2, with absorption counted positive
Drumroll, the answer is 9.2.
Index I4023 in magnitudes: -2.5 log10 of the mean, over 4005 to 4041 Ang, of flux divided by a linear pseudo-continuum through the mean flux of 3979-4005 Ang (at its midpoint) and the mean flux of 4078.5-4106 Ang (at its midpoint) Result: 0.487 mag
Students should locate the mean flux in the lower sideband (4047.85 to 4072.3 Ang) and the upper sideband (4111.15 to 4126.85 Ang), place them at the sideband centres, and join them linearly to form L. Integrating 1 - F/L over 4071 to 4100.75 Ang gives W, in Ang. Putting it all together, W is 1.4 Ang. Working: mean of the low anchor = 13.4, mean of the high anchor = 8.2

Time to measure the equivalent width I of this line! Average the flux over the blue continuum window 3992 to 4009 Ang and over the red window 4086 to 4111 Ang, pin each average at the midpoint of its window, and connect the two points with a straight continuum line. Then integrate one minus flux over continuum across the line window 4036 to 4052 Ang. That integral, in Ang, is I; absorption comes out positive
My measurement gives 2.2 Ang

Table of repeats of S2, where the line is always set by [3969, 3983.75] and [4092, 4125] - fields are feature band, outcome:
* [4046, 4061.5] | 2.67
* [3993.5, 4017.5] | 4.56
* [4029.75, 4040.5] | 2.73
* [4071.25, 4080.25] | 0.89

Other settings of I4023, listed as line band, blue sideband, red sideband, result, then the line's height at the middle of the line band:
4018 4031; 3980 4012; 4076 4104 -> 0.47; 21.6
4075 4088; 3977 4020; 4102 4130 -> 0.19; 13.2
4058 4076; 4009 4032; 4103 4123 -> -0.15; 11.3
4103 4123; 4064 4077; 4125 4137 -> 0.17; 9.81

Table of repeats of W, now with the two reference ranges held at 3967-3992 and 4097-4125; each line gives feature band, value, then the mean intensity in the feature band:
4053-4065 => 2.3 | 13.7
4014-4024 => 3.9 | 14.4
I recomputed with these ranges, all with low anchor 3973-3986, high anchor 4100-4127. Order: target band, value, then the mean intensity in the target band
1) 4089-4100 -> 2.06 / 9.51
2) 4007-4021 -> 5.75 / 15.1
